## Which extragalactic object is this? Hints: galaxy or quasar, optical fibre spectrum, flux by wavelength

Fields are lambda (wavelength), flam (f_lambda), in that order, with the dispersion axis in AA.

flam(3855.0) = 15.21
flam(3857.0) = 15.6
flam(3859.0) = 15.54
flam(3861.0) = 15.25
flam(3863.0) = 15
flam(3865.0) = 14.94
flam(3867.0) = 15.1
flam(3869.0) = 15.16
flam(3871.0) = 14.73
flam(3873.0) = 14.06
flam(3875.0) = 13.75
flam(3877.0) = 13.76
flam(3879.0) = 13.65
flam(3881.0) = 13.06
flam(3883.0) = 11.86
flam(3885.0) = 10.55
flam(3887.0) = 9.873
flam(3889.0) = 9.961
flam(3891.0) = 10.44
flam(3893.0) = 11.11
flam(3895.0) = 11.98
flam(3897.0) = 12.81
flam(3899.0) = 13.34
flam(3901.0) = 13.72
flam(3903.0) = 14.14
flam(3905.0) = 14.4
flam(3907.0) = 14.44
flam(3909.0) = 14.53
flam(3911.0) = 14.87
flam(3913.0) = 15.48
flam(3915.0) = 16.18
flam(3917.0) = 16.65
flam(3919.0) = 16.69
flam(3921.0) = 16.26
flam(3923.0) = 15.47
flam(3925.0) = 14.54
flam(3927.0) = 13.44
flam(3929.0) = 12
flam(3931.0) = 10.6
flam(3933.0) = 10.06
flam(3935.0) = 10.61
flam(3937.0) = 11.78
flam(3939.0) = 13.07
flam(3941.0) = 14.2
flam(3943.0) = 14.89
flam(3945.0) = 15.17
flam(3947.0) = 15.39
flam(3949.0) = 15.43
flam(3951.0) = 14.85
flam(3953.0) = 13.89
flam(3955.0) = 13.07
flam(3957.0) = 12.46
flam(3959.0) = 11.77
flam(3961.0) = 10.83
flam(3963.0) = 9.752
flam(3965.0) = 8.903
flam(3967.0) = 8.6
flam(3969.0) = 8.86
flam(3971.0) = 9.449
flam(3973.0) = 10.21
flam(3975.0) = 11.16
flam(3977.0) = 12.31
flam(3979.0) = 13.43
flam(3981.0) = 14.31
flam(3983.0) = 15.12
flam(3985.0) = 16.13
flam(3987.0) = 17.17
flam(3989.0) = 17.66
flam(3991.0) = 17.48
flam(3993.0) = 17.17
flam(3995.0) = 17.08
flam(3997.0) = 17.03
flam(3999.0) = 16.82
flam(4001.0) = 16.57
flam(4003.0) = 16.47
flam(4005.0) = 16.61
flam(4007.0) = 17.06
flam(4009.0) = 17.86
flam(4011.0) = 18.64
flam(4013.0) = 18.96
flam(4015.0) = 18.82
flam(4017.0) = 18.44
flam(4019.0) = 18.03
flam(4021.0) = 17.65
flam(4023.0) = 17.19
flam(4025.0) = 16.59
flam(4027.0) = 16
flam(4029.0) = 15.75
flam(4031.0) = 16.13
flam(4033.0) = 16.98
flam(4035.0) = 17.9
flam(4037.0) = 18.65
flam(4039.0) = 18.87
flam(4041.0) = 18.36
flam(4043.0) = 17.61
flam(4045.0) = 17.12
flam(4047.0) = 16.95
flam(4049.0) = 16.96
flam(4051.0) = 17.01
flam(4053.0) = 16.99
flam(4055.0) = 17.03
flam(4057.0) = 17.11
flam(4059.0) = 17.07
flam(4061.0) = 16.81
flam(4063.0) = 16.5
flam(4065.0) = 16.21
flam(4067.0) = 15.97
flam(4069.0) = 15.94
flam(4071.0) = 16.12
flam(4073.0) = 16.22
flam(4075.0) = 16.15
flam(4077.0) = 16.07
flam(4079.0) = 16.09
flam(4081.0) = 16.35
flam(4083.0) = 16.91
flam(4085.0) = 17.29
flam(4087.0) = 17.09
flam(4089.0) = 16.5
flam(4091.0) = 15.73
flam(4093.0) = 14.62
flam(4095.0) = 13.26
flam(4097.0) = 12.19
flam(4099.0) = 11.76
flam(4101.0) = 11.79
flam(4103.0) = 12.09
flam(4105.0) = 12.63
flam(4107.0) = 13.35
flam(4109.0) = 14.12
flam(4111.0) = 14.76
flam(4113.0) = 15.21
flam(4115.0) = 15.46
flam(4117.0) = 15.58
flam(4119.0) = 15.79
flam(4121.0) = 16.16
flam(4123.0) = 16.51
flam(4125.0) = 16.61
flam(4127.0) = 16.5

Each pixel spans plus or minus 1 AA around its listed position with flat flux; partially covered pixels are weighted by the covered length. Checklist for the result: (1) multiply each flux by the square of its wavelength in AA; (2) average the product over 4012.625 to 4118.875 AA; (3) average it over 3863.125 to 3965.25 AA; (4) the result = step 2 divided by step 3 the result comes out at 1.3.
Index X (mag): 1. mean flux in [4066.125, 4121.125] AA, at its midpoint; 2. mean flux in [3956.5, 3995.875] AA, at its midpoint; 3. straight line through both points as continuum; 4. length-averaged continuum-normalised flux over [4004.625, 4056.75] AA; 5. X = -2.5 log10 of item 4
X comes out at -0.25 mag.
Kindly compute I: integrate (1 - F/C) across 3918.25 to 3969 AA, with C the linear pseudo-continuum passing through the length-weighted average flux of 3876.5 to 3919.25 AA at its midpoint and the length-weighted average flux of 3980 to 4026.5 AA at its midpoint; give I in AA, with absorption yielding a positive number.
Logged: 6.95 AA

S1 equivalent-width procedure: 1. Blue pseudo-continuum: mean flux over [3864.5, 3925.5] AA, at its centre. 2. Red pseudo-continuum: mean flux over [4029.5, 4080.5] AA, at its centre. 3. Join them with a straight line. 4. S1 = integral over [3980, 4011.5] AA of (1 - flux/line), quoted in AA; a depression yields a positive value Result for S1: -2.10 AA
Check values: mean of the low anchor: 13.8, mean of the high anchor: 16.9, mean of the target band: 16.8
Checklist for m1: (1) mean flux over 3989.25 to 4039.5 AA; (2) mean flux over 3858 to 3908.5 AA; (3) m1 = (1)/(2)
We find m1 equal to 1.3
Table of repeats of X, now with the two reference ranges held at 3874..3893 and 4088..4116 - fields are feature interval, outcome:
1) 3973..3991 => -0.15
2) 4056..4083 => -0.21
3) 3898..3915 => -0.20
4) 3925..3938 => 0.06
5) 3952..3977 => 0.16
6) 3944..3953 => -0.21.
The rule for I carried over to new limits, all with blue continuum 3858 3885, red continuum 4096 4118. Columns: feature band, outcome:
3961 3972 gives 3.7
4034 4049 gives -4.5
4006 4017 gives -3.6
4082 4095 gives -2.4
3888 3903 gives 2.2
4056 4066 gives -2.3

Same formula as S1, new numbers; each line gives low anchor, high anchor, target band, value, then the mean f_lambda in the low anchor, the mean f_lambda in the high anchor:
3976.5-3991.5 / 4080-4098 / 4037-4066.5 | -3.2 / 15.5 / 15.5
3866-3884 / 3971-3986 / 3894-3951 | -2.3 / 13.9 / 13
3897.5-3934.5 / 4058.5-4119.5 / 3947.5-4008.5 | 2.5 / 14.2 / 15.2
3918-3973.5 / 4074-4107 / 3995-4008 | -3.3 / 12.6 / 14.7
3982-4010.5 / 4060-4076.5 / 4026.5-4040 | -0.5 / 16.9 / 16.2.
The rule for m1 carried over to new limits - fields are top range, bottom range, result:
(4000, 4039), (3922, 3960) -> 1.31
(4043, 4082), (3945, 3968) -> 1.34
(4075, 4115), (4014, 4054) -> 0.84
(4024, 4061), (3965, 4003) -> 1.21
